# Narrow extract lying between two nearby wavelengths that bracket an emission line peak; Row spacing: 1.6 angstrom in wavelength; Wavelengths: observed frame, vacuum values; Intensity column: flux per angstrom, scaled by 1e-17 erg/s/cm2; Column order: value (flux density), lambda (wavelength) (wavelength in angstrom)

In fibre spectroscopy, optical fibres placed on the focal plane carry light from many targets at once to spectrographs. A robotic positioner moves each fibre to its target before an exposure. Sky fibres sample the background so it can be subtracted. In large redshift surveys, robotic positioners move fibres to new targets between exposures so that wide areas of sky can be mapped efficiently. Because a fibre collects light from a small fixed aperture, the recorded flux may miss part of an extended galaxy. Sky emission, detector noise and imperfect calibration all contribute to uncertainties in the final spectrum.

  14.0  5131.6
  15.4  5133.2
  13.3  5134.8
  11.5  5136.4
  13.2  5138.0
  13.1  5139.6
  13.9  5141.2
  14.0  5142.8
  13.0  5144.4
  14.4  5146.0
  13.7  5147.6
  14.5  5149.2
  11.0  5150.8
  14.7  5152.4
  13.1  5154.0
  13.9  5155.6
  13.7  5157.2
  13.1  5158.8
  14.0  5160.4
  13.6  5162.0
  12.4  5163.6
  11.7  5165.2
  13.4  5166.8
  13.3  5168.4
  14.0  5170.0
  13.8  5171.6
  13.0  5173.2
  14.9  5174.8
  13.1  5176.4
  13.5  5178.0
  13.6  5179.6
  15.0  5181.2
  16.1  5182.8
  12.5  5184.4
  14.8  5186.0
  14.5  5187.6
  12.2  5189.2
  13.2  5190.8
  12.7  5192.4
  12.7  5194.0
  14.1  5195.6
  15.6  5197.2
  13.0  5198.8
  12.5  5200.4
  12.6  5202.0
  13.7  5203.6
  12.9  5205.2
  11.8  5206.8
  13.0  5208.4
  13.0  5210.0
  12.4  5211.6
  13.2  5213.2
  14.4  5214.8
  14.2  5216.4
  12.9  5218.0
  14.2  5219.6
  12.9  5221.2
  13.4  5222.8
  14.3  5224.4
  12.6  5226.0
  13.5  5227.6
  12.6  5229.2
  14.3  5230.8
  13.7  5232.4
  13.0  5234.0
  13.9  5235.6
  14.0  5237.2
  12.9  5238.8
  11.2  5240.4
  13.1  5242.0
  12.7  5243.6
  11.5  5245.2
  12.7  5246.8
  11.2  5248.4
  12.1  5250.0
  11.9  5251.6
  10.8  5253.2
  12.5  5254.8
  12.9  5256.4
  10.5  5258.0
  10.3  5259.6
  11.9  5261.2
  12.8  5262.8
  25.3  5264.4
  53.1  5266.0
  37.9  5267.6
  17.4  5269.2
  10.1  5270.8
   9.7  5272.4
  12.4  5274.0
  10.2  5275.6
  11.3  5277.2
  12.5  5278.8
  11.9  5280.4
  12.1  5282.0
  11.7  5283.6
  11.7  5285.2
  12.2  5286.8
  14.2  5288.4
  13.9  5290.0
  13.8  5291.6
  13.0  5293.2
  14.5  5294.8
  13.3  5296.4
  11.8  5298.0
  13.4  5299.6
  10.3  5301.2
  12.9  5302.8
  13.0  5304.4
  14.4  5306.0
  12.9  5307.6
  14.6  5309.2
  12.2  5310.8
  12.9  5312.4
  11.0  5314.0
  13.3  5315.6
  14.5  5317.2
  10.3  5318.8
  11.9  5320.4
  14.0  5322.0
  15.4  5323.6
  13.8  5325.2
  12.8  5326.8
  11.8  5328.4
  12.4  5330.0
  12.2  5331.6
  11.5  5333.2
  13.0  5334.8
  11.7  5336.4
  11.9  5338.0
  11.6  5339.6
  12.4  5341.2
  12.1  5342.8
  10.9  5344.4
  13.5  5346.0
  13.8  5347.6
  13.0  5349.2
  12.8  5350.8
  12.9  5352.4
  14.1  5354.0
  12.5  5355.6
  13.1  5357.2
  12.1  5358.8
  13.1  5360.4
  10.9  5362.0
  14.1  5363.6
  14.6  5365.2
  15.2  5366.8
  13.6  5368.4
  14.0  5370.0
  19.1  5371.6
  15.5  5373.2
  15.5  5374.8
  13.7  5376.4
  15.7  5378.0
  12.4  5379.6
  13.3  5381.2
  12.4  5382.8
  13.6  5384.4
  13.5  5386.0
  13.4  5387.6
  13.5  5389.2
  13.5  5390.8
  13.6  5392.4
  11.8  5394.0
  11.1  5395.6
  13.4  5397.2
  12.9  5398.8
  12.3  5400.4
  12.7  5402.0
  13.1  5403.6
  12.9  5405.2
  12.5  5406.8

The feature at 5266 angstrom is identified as H-beta 4861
